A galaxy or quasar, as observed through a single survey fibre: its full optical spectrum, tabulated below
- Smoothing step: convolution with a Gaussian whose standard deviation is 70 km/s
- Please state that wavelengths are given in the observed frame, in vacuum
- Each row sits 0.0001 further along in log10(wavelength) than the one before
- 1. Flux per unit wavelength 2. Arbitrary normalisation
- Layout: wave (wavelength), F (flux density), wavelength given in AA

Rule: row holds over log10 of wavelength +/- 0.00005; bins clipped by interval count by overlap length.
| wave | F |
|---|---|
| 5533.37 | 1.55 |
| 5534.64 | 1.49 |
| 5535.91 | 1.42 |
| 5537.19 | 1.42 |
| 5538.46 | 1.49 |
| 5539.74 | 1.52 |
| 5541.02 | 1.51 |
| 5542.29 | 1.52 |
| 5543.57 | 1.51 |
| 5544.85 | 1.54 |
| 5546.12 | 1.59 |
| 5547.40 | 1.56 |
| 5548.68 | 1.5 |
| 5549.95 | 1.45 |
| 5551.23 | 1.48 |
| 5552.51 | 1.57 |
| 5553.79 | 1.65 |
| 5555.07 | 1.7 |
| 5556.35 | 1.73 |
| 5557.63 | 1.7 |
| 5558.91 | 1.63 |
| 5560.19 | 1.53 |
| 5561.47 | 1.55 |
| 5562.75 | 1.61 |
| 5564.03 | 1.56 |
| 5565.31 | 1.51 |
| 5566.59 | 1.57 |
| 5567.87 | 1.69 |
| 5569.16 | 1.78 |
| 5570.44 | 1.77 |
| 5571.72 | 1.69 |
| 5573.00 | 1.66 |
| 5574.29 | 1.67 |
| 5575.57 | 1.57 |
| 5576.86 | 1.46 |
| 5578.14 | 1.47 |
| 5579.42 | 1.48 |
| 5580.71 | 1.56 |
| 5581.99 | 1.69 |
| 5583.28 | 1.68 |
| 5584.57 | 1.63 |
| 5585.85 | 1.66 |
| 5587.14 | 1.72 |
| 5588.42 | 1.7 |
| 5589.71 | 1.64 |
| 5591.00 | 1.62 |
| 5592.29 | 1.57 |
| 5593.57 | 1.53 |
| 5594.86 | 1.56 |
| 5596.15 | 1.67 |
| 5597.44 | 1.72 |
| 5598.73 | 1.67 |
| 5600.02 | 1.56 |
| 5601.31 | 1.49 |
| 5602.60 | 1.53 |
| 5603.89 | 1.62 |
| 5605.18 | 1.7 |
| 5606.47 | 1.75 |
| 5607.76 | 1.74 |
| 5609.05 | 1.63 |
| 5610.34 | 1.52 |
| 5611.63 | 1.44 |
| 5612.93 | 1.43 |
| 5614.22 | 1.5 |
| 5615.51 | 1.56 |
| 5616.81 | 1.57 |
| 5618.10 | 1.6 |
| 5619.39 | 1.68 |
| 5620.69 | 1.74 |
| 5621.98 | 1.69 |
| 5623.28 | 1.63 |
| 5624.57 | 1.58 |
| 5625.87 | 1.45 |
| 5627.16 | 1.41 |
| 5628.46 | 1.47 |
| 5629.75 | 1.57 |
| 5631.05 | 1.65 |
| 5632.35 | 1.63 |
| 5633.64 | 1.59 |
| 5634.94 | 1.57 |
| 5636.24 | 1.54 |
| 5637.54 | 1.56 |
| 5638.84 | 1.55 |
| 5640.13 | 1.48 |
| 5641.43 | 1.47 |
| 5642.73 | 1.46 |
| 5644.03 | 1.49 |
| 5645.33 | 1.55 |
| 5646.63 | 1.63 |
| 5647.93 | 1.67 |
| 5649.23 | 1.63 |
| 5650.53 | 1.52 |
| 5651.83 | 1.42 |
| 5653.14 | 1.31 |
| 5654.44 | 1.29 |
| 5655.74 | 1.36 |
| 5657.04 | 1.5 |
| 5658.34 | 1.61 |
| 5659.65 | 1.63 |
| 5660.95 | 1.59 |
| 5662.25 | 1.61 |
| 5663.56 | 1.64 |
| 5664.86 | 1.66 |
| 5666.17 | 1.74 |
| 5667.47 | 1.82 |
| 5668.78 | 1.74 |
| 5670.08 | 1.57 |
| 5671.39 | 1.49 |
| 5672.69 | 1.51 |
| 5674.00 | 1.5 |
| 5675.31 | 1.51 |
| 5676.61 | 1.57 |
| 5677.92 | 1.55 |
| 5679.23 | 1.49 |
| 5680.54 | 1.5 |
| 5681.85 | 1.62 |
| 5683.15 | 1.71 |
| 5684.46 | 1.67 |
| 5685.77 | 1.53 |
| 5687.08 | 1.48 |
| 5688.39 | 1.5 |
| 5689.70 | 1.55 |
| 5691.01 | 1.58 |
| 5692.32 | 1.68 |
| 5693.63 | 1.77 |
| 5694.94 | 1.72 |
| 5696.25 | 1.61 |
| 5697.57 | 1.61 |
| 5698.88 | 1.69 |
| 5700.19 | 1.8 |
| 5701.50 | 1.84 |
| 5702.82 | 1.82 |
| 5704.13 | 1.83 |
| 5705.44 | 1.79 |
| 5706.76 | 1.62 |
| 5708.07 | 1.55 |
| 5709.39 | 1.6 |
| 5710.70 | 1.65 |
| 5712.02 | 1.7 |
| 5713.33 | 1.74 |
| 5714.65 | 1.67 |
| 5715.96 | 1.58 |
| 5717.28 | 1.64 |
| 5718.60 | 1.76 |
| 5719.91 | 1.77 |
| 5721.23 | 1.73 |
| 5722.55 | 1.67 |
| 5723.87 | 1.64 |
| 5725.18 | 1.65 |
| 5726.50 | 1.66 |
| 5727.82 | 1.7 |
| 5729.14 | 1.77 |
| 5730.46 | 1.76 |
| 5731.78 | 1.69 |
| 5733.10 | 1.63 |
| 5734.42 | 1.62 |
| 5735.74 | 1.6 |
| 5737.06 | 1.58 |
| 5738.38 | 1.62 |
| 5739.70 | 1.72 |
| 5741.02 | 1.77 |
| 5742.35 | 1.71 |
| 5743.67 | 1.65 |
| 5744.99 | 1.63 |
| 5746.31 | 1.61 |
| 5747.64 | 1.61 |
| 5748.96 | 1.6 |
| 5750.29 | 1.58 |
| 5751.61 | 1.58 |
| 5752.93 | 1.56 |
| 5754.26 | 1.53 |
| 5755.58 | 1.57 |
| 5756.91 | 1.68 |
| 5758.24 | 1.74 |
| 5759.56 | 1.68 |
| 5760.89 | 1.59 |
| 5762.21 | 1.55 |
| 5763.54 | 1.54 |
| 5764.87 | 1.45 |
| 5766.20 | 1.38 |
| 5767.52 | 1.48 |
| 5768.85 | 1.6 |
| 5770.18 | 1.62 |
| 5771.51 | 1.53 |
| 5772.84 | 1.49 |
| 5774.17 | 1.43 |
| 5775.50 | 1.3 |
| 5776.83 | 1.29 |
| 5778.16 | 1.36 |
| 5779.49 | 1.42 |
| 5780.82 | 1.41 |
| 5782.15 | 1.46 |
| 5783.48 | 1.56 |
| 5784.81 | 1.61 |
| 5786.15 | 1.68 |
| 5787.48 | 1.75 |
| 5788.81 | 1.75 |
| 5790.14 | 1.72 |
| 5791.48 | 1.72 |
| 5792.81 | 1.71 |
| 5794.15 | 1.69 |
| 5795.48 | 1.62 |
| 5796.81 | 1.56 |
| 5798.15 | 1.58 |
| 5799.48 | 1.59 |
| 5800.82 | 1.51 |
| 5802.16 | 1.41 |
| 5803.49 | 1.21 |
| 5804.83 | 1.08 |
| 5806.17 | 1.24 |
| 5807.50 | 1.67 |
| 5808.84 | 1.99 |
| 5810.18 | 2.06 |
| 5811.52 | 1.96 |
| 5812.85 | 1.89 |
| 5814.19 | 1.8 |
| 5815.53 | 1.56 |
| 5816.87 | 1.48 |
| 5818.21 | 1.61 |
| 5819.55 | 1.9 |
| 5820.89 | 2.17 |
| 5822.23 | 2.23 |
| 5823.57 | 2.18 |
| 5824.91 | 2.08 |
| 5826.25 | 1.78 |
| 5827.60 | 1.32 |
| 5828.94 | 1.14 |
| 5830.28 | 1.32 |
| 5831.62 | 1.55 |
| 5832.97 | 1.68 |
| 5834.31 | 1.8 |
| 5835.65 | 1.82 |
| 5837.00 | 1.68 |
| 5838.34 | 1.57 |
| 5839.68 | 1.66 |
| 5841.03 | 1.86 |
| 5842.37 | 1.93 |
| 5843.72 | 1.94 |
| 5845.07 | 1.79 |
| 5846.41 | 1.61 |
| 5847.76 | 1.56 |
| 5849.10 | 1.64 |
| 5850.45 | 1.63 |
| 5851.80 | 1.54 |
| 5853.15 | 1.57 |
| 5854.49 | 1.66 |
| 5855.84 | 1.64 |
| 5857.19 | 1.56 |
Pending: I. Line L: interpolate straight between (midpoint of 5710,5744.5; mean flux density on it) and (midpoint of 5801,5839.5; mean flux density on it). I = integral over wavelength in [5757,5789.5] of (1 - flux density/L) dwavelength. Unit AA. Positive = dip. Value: 2.9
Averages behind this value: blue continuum 1.68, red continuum 1.68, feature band 1.53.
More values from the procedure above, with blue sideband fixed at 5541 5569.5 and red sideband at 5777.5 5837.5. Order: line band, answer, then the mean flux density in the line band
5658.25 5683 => 0.2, 1.6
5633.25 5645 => 0.6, 1.52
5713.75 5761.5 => -0.6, 1.65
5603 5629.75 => 0.3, 1.58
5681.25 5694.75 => 0.1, 1.61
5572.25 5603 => -0.2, 1.61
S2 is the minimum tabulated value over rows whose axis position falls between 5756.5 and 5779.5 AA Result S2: 1.29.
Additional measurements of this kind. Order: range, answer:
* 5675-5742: 1.48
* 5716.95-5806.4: 1.08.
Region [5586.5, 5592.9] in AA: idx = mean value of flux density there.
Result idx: 1.65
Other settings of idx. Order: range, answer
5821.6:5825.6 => 2.16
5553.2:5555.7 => 1.67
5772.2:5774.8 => 1.46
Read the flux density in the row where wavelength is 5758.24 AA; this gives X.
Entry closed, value 1.74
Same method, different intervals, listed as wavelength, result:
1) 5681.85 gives 1.62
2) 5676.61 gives 1.57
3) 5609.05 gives 1.63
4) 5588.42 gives 1.7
